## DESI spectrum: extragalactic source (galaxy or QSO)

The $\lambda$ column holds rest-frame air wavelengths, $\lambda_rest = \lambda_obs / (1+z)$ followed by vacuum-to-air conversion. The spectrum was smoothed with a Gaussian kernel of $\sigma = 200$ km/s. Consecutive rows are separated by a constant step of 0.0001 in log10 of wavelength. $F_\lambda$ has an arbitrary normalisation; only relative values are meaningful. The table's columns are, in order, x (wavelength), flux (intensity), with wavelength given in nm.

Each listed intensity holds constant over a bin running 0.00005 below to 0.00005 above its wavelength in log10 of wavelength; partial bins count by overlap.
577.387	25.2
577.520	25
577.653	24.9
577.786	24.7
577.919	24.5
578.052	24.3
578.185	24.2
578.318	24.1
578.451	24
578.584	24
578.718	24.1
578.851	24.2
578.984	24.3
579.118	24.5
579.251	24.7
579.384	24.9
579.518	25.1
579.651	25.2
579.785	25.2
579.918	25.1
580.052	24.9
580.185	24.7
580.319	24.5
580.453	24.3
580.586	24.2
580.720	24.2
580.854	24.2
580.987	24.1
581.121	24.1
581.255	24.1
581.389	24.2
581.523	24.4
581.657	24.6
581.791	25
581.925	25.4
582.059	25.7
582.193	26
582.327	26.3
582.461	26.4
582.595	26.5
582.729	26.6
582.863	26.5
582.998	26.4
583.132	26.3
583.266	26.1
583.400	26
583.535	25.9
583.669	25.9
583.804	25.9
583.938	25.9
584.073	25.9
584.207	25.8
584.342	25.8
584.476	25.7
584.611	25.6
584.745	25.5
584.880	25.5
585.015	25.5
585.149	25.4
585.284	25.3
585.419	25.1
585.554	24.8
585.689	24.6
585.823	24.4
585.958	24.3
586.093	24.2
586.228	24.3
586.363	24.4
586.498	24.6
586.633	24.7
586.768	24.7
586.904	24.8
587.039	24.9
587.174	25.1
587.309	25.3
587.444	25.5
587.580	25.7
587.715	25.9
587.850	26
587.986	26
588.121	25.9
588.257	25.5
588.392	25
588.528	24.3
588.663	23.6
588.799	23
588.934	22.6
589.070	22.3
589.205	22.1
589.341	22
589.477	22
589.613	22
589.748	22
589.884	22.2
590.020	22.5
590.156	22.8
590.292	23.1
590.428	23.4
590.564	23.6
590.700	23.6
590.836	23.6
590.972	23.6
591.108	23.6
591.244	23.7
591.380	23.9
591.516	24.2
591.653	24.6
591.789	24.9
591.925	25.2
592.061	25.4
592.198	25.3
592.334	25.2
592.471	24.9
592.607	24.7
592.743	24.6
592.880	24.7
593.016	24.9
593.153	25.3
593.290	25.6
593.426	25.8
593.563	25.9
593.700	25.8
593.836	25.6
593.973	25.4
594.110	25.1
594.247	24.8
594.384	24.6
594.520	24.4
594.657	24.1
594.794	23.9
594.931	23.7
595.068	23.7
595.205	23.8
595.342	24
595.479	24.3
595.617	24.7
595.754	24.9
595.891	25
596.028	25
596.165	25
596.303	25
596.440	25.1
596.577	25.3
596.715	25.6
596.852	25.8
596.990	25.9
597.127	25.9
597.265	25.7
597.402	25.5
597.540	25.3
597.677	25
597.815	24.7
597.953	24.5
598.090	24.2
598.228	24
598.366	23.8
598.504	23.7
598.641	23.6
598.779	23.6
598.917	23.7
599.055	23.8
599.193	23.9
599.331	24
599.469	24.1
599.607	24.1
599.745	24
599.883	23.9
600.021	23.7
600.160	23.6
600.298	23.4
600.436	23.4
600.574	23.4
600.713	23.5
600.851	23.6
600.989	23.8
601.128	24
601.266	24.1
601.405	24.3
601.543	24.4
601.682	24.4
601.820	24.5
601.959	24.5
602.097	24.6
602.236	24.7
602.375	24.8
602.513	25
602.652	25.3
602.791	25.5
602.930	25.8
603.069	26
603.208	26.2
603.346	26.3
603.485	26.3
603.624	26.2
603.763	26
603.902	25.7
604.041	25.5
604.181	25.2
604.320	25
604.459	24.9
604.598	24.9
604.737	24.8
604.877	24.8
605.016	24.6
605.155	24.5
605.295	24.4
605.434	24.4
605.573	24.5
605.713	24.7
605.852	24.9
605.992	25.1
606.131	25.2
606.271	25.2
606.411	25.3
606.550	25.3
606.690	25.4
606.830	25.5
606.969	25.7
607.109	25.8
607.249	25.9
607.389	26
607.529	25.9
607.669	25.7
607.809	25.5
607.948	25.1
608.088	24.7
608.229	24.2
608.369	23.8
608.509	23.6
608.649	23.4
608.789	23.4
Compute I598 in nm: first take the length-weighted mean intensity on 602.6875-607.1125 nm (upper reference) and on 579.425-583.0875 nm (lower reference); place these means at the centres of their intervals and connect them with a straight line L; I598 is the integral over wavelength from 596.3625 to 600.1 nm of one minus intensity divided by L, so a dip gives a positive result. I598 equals 0.11 nm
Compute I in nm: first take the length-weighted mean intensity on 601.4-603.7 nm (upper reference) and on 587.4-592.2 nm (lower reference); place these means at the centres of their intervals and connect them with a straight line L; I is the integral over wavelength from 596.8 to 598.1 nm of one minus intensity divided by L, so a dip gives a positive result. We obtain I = -0.03 nm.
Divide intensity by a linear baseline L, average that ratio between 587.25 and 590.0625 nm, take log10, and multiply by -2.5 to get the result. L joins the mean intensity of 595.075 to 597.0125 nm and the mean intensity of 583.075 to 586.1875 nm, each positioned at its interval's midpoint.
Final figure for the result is 0.060 mag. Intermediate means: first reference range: 25.4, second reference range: 24.9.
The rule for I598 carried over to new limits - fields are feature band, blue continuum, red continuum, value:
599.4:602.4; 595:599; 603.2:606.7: 0.11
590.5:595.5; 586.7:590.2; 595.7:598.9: -0.03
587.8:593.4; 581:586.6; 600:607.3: 0.27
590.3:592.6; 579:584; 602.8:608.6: 0.09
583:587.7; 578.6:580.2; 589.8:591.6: -0.25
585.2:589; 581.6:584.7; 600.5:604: 0.13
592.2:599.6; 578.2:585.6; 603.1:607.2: 0.14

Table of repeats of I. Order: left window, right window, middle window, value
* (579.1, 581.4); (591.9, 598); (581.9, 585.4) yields -0.18 nm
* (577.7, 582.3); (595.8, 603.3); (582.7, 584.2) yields -0.09 nm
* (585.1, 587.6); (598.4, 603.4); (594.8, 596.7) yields -0.01 nm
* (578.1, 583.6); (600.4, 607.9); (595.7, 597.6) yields -0.03 nm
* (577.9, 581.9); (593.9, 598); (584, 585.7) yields -0.06 nm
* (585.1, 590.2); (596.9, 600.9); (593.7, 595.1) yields -0.02 nm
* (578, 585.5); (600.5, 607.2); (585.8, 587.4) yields 0.03 nm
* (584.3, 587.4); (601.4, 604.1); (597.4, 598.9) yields 0.06 nm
